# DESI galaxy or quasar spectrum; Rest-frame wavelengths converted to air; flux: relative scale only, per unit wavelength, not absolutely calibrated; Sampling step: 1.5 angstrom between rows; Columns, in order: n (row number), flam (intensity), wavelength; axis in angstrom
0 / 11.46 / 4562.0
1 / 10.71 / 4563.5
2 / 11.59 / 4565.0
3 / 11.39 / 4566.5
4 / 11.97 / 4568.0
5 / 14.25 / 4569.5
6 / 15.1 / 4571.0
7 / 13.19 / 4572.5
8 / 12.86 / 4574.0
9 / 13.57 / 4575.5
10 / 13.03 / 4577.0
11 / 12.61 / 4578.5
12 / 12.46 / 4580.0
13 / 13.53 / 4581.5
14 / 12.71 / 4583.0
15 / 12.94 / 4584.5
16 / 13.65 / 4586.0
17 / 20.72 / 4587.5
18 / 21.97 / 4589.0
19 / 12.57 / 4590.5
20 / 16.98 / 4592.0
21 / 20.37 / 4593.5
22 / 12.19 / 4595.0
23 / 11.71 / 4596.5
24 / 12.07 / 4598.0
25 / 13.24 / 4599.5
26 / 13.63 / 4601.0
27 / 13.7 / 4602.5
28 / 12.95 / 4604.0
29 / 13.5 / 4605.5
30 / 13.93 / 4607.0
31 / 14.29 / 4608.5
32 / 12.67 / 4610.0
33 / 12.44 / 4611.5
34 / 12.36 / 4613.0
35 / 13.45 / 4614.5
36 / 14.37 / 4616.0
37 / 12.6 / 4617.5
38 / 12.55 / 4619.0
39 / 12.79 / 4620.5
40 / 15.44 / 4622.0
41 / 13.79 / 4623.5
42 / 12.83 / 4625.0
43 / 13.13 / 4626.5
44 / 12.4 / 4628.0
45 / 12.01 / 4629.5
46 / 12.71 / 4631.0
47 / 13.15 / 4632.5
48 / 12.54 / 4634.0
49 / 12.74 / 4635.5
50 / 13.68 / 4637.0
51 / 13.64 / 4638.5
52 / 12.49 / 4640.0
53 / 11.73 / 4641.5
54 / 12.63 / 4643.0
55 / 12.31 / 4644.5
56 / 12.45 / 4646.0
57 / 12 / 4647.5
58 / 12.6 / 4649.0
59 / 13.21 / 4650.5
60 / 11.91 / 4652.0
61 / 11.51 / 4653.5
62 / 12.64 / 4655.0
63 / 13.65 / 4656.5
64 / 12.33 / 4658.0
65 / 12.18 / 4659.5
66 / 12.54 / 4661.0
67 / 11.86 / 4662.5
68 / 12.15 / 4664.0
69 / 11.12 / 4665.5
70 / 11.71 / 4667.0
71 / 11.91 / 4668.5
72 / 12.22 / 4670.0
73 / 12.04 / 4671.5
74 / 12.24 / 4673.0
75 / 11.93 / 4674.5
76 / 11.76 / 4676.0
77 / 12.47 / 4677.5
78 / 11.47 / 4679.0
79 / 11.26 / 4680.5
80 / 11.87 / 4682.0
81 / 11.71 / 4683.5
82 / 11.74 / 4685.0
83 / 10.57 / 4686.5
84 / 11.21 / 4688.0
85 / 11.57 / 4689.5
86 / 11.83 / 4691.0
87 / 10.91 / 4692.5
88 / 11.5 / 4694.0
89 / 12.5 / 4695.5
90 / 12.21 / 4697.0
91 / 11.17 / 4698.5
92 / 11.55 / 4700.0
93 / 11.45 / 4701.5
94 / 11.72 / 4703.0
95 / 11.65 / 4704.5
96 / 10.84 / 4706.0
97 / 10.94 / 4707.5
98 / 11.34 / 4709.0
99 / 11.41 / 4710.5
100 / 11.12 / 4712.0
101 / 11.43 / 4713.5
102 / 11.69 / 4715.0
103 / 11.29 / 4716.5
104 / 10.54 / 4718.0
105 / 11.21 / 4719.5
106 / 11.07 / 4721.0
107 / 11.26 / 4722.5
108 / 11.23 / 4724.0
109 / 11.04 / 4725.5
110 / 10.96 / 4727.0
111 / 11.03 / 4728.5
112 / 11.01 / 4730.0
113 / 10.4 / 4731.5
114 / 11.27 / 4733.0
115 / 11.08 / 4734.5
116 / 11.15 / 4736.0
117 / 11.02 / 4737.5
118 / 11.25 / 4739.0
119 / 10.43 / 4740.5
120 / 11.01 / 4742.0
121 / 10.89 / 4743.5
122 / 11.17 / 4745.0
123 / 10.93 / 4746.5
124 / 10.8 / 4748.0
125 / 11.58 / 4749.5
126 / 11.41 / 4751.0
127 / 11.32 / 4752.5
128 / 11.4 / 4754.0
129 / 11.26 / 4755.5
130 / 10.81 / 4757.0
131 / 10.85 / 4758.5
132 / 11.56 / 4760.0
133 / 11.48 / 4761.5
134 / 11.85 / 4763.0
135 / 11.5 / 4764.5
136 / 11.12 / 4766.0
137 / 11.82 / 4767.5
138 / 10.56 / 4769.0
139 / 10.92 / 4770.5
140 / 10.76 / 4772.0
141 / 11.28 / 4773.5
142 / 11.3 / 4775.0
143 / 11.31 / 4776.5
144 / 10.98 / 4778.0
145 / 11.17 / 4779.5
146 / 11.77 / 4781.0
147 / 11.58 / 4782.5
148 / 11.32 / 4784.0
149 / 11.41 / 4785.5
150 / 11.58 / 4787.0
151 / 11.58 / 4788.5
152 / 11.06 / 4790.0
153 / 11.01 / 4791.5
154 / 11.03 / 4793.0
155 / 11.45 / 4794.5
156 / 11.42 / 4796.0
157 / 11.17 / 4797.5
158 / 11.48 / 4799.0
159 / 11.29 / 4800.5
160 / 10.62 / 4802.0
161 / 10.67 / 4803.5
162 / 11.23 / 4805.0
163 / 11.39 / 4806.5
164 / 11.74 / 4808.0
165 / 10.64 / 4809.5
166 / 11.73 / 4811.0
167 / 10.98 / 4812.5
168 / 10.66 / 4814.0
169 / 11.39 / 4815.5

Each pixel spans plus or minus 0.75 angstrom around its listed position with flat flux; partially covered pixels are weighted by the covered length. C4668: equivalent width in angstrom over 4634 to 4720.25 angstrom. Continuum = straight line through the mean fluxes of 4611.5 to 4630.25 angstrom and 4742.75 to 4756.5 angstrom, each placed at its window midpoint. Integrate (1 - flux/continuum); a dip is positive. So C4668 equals 2.7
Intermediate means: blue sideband 13.1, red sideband 11.2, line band 11.9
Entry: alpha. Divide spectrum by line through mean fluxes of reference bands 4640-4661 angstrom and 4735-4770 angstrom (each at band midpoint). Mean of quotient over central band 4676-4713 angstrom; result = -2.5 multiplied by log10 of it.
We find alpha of 0.03 mag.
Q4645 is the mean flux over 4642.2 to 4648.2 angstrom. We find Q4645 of 12.3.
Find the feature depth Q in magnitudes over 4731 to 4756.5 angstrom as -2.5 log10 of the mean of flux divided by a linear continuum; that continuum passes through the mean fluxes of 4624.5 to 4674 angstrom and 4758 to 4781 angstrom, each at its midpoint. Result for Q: 0.04 mag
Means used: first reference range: 12.4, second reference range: 11.3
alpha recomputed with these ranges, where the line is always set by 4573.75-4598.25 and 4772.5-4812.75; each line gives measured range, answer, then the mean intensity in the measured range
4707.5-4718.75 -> 0.118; 11.2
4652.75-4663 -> 0.085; 12.4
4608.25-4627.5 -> 0.063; 13.2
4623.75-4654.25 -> 0.091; 12.6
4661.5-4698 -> 0.115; 11.7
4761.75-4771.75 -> 0.038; 11.3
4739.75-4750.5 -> 0.098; 11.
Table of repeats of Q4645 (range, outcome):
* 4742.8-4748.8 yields 11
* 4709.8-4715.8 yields 11.4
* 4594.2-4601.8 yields 12.6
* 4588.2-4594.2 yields 18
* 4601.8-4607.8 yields 13.5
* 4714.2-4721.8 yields 11.2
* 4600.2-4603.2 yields 13.7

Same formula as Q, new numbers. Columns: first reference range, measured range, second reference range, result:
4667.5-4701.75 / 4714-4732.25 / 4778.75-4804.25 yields 0.05 mag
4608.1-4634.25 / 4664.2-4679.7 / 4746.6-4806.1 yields 0.05 mag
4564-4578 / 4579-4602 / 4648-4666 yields -0.15 mag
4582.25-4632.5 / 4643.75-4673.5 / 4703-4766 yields 0.05 mag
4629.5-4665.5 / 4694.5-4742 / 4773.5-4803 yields 0.06 mag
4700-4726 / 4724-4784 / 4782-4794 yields 0.01 mag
